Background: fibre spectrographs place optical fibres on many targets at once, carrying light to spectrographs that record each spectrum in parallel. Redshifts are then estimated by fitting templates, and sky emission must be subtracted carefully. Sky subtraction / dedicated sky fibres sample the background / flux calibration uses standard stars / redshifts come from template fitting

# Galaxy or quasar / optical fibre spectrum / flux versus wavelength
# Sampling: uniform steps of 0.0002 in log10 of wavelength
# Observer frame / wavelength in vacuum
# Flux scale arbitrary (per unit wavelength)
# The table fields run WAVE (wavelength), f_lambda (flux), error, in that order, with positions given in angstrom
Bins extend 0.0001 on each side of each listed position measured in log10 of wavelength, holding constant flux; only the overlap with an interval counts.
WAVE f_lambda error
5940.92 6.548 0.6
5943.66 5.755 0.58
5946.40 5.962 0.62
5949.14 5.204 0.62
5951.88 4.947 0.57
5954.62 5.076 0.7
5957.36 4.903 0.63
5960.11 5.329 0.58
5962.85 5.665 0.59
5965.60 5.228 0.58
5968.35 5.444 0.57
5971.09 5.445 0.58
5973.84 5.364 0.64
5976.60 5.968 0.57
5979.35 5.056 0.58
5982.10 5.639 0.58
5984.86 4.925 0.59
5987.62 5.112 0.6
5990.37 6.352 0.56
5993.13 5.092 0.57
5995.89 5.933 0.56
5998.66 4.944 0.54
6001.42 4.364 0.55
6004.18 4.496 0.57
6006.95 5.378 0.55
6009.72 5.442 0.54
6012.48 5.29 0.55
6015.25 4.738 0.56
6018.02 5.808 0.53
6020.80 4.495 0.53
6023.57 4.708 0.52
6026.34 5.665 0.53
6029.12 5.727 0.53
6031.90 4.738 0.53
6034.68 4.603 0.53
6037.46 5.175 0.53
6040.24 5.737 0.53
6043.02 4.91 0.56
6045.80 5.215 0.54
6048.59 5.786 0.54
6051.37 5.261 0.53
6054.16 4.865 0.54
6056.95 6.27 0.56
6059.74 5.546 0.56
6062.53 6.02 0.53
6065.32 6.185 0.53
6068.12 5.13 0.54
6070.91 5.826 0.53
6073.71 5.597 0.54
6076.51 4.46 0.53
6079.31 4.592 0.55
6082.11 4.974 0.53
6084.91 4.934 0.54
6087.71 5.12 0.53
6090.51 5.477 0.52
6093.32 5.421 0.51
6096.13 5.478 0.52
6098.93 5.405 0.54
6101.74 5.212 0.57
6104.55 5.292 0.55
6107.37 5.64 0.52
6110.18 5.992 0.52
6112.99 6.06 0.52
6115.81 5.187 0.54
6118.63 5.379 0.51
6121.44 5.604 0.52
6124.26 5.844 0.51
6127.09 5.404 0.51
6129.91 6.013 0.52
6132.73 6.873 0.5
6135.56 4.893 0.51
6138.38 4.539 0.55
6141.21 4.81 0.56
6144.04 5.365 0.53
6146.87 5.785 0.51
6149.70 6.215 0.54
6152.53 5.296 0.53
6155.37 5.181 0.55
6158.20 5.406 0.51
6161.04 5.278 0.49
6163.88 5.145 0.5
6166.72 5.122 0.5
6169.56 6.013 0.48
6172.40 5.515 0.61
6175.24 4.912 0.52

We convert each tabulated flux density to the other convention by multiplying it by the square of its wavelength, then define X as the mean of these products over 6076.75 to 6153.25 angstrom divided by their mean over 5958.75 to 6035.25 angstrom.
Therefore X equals 1.1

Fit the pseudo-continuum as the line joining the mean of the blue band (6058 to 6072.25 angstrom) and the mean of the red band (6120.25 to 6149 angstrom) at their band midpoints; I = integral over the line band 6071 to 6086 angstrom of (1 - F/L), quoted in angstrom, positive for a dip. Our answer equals 1.9 angstrom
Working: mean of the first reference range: 5.75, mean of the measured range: 4.99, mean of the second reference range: 5.53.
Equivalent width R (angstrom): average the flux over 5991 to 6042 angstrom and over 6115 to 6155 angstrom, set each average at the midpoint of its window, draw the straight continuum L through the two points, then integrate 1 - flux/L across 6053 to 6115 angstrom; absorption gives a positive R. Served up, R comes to -0.9 angstrom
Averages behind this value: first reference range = 5.15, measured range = 5.43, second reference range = 5.51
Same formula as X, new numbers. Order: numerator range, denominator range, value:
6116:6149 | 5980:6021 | 1.10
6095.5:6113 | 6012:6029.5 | 1.10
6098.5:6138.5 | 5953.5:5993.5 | 1.09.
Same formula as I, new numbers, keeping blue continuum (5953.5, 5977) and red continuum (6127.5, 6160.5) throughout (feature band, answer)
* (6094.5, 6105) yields 0.19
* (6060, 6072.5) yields -0.78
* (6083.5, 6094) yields 0.42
